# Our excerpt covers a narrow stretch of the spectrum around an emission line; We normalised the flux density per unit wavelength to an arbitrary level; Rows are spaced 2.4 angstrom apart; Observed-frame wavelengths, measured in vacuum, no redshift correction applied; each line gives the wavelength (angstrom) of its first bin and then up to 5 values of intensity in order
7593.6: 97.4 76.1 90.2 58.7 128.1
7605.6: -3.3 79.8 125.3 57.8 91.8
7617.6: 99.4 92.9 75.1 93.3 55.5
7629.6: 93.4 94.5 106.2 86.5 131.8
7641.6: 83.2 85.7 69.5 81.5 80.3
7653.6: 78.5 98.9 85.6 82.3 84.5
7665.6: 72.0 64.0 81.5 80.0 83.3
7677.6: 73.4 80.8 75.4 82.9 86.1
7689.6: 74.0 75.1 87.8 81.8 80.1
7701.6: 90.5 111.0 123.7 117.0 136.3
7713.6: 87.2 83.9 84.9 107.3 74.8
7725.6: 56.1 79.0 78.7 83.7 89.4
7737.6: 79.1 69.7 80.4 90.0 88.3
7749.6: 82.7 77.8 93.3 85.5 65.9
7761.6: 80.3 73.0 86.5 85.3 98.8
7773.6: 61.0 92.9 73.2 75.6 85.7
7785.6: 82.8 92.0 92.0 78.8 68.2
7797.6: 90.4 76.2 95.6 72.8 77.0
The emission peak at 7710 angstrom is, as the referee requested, [O III]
